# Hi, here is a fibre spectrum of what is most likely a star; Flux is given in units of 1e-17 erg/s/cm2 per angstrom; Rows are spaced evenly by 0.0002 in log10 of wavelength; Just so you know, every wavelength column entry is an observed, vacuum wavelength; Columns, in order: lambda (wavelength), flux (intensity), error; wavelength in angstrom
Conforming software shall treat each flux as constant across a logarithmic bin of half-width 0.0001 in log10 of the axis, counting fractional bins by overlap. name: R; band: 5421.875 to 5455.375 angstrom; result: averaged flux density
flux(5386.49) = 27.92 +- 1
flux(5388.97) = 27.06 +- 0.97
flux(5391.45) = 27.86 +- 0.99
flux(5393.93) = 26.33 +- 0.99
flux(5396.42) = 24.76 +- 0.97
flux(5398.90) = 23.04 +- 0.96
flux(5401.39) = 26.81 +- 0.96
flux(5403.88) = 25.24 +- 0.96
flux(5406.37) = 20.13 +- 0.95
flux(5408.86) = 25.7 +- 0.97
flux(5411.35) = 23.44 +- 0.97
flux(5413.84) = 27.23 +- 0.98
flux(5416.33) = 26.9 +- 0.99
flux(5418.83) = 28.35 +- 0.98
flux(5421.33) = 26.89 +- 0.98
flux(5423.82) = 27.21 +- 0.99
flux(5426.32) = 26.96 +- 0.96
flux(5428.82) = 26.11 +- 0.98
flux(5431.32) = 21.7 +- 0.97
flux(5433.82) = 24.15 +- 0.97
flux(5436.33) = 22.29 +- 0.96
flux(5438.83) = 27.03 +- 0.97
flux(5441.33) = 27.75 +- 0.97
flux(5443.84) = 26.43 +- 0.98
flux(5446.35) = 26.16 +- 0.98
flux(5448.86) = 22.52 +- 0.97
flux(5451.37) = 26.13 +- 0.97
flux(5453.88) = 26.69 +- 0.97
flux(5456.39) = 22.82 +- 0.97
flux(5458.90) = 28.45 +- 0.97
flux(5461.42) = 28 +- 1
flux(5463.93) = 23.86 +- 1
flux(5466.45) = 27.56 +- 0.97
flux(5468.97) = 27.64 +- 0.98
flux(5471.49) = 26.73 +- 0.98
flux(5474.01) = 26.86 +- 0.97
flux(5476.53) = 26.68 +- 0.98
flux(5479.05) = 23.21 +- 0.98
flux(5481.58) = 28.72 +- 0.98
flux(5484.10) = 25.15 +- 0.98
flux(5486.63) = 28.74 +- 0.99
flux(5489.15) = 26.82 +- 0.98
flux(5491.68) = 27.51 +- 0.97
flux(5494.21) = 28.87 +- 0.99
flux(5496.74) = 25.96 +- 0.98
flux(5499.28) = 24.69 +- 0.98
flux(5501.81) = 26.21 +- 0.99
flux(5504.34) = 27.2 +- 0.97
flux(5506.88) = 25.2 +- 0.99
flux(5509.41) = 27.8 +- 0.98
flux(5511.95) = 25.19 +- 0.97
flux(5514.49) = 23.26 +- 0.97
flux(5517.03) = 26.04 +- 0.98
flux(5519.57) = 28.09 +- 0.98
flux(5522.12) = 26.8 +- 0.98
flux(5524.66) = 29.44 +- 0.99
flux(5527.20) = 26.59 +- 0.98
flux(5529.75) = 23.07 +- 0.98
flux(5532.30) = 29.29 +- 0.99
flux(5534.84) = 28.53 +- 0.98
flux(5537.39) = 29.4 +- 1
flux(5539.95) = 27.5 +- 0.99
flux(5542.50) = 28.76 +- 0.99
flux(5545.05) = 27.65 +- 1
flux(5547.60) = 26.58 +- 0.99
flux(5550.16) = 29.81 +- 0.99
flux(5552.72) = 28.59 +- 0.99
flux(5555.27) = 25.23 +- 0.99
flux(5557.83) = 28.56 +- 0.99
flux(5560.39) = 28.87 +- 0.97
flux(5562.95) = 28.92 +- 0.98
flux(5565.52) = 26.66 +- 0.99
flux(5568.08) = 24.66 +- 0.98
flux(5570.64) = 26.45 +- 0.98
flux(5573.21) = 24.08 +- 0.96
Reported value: 25.5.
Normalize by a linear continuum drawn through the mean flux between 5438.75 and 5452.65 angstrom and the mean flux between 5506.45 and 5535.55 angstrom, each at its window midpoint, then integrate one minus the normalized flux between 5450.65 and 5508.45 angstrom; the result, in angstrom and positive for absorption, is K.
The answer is -0.6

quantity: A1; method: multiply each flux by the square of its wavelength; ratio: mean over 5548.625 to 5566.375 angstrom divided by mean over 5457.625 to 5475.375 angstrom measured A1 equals 1.1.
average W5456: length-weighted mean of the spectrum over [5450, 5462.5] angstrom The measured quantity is 26.4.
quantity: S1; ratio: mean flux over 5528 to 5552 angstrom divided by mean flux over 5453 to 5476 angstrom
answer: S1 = 1.05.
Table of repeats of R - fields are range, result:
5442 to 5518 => 26.2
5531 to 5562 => 28.2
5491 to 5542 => 26.9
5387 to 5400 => 26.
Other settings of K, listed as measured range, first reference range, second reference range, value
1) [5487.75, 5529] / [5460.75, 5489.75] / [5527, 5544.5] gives 0.95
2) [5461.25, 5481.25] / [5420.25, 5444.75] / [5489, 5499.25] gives 0.12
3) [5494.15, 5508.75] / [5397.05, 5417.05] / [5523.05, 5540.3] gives 0.41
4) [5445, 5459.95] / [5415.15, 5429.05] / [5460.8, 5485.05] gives 0.72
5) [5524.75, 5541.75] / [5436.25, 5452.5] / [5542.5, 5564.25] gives 0.03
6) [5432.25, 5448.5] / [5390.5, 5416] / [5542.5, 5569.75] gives 0.20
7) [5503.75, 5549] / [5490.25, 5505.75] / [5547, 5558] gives 0.37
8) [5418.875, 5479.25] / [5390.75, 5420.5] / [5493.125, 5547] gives 0.21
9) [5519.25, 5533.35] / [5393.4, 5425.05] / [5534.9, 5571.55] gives 0.10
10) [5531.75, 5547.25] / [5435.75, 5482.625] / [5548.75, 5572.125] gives -0.66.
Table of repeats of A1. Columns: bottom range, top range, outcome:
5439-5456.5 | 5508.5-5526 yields 1.06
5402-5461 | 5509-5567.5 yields 1.11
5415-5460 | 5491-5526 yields 1.06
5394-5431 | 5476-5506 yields 1.07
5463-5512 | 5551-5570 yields 1.06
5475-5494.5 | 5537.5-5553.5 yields 1.07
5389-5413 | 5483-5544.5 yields 1.12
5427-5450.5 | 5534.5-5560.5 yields 1.17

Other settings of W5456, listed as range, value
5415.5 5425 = 27.4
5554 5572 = 27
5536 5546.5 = 28.3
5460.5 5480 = 26.3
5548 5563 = 28.2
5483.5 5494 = 27.4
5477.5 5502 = 26.6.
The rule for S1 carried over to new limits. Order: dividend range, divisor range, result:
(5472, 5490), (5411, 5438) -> 1.04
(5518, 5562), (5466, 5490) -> 1.04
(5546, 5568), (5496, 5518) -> 1.08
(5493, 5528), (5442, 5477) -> 1.01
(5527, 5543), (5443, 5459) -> 1.09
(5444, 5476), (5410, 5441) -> 1.01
